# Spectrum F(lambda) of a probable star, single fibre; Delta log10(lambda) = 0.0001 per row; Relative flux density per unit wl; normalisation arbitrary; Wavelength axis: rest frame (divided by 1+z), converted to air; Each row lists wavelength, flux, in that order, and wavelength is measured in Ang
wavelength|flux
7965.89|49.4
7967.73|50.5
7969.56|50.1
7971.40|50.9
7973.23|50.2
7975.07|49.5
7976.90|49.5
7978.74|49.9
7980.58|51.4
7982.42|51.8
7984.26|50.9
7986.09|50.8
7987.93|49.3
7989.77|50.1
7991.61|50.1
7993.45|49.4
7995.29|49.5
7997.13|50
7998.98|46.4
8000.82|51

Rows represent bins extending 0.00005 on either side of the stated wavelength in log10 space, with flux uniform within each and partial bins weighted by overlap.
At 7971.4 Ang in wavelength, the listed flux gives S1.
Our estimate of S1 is 50.9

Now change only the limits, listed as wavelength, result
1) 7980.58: 51.4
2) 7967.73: 50.5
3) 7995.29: 49.5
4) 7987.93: 49.3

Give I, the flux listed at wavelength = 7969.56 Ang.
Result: 50.1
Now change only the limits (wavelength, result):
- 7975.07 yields 49.5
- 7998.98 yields 46.4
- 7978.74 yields 49.9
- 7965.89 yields 49.4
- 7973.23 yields 50.2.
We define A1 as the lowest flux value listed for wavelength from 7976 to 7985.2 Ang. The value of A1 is 49.5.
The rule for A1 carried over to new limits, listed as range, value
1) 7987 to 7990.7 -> 49.3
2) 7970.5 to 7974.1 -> 50.2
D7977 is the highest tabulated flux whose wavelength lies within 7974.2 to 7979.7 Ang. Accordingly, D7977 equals 49.9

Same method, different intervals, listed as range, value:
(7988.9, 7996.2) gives 50.1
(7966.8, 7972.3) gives 50.9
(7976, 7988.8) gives 51.8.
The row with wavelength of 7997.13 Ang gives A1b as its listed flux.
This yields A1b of 50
